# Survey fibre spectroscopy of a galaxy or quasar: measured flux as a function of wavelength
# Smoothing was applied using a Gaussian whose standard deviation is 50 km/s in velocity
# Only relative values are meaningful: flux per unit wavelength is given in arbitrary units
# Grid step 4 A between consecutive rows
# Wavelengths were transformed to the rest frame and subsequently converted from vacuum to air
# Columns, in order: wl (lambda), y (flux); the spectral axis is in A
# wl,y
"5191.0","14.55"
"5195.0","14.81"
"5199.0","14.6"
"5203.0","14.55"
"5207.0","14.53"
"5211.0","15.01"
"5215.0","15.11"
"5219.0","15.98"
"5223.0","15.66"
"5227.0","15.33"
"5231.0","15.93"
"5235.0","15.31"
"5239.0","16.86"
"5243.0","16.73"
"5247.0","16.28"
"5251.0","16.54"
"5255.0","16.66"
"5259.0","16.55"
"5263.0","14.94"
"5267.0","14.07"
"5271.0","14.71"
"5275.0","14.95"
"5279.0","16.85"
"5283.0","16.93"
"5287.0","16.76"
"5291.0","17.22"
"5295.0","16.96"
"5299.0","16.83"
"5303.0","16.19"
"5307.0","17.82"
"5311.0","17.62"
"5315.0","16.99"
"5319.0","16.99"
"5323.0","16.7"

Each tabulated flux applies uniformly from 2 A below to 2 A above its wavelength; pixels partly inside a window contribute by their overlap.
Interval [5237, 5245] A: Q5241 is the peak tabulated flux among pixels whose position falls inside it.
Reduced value 16.86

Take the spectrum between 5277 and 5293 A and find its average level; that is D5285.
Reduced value 16.9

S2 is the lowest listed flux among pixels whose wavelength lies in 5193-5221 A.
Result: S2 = 14.53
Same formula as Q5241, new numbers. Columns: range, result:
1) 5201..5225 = 15.98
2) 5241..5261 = 16.73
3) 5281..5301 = 17.22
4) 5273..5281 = 16.85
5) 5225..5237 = 15.93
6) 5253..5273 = 16.66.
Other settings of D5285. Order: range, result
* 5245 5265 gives 16.2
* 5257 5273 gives 15.1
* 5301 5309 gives 17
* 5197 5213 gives 14.7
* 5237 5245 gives 16.8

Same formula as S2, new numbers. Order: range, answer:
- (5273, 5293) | 14.95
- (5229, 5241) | 15.31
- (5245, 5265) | 14.94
